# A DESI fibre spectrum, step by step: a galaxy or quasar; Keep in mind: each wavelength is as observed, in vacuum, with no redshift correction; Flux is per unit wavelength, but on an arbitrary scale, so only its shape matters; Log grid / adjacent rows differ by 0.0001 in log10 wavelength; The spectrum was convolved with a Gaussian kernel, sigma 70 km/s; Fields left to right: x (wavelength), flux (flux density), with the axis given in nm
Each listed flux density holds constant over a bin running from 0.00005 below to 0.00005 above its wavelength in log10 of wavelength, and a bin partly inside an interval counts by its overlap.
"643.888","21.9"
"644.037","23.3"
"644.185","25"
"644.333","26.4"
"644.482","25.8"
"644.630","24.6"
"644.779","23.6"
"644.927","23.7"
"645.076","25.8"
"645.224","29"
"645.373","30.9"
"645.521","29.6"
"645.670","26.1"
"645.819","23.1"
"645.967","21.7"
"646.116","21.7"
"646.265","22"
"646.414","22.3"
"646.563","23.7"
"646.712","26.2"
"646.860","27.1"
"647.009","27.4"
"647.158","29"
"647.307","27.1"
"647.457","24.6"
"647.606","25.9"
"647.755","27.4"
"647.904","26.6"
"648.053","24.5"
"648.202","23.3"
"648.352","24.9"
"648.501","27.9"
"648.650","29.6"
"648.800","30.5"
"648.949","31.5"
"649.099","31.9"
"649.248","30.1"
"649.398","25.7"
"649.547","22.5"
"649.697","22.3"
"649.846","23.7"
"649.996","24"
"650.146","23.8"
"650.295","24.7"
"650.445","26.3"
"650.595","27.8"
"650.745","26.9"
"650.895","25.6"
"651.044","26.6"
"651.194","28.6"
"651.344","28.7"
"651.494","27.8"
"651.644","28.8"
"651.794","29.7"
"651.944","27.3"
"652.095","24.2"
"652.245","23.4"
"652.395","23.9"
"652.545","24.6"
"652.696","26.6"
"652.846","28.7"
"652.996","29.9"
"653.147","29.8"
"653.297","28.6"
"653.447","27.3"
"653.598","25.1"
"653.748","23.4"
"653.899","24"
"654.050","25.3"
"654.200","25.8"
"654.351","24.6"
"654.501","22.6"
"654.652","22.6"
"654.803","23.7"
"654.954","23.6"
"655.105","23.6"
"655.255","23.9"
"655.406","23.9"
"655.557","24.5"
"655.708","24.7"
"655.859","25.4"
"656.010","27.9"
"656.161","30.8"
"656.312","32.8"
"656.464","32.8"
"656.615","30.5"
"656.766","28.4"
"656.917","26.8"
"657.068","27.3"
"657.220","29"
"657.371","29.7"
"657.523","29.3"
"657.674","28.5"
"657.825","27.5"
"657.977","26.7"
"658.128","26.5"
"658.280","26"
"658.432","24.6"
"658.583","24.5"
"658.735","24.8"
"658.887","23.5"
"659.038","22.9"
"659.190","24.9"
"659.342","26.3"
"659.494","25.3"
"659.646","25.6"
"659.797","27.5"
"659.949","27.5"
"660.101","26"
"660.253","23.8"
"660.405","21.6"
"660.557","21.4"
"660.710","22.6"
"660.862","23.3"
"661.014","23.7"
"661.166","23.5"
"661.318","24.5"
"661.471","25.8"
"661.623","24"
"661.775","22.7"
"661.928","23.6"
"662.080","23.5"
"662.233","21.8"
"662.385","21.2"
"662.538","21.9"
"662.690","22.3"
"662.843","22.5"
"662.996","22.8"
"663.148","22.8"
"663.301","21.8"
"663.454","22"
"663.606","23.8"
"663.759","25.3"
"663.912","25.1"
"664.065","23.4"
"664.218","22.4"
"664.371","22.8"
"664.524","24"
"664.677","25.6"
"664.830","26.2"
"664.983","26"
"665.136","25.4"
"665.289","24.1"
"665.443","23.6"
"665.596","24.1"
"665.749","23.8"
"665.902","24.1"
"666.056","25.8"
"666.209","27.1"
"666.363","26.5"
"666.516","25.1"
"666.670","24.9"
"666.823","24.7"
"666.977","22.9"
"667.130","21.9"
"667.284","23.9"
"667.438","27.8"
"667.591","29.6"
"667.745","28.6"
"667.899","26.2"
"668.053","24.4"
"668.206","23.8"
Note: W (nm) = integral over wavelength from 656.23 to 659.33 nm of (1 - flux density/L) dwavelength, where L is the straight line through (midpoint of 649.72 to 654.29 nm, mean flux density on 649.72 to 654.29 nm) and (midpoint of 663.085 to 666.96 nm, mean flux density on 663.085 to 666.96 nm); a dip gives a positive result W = -0.23 nm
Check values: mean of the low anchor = 26.3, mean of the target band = 27.3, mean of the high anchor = 24.4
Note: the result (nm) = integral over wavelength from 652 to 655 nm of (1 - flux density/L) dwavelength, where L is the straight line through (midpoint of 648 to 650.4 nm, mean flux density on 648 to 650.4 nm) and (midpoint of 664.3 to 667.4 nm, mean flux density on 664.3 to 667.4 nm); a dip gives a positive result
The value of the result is 0.06 nm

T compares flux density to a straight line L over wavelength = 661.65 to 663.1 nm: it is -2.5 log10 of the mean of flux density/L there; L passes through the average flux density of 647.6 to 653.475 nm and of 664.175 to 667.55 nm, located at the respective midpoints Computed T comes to 0.12 mag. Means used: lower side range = 26.8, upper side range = 24.7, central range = 22.5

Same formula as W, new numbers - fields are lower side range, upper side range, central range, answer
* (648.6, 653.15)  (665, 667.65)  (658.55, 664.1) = 0.40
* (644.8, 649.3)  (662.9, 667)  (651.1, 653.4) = -0.14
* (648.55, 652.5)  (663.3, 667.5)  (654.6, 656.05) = 0.09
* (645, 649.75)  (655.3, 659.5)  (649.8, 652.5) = 0.04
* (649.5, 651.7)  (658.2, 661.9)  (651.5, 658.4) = -0.40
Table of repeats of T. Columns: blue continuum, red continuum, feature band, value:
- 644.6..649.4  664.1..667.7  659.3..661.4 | 0.04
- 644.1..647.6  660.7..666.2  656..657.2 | -0.21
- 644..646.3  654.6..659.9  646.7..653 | -0.04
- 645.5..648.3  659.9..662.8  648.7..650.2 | -0.08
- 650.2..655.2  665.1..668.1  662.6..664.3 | 0.10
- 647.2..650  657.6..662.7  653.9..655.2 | 0.07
